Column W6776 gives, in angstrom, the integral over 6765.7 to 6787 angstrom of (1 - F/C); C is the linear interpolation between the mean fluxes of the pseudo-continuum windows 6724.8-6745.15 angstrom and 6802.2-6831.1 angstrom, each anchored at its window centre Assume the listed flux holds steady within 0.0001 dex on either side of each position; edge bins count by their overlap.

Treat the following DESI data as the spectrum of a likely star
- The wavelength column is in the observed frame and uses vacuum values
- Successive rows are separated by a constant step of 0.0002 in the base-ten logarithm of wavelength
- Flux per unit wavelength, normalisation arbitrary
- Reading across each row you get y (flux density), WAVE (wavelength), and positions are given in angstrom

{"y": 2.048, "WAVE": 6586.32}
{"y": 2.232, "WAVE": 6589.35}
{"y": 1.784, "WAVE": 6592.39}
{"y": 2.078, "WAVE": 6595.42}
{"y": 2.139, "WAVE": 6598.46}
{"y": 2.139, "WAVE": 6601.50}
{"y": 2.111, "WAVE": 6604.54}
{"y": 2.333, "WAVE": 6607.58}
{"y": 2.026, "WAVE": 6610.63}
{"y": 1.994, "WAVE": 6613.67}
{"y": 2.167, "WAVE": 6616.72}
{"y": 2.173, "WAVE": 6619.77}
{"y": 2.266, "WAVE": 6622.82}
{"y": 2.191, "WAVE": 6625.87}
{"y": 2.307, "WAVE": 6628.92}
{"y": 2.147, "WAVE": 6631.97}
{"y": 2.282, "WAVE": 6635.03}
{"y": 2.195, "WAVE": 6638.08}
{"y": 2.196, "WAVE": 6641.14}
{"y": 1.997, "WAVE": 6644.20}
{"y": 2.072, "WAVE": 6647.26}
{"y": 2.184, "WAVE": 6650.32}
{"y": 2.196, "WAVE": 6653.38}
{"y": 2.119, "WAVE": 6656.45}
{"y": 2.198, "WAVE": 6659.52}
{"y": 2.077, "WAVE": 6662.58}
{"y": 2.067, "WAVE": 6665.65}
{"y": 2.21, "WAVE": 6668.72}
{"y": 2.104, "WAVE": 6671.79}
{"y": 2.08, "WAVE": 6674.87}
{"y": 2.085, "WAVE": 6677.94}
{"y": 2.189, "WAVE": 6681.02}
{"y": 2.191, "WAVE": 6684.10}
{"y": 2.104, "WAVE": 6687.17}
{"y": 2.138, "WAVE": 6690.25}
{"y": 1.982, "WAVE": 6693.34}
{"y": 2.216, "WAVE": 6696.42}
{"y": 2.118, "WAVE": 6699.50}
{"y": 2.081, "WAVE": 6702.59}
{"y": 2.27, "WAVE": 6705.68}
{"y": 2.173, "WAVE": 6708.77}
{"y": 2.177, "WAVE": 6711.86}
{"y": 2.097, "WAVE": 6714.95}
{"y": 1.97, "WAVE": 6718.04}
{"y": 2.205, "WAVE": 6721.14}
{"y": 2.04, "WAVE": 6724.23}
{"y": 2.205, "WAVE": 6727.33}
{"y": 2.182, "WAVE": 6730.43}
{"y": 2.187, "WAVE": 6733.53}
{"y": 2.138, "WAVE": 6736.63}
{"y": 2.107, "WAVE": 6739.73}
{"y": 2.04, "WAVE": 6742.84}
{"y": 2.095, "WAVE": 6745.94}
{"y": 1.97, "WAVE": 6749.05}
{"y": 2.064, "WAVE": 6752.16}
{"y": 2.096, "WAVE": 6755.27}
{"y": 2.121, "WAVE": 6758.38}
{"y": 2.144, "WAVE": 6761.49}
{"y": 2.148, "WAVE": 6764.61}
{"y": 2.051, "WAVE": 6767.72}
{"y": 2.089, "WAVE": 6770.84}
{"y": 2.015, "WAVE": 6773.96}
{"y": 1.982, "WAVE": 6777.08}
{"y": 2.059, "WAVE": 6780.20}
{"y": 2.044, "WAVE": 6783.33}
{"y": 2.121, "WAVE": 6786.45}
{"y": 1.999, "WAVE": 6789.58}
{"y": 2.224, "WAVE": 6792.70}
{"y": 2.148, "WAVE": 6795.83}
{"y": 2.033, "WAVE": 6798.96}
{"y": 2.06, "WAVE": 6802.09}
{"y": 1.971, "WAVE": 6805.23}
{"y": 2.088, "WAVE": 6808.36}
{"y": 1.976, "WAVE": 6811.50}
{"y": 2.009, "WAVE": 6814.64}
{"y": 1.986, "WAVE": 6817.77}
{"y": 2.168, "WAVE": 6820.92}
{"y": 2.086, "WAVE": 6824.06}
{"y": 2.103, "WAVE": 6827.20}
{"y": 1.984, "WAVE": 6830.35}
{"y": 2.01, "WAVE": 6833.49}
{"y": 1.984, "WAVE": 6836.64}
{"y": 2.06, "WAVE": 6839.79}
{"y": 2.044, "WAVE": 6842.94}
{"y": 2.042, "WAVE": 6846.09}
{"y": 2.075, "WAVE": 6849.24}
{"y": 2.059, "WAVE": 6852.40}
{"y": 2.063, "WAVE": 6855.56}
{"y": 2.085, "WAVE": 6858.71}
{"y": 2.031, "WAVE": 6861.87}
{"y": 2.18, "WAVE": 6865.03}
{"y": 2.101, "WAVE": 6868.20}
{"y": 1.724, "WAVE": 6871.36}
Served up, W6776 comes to 0.40 angstrom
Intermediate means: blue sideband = 2.14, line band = 2.05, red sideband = 2.04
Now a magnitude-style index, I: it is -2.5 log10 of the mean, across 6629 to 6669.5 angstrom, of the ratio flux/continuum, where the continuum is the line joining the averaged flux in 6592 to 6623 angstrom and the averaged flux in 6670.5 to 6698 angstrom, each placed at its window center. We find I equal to -0.02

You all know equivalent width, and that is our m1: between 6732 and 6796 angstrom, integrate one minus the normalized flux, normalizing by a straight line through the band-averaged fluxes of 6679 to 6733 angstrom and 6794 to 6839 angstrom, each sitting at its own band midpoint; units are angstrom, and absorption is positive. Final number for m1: 0.1 angstrom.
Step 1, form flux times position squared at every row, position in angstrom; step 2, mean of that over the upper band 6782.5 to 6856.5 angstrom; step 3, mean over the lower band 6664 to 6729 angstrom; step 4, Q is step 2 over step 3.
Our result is 1.00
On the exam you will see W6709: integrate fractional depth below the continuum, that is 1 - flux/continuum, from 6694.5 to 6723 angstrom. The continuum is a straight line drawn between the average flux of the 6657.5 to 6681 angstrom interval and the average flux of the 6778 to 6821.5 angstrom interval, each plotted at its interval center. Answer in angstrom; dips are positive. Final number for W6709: -0.5 angstrom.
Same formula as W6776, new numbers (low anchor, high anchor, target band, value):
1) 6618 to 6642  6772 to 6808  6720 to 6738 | -0.3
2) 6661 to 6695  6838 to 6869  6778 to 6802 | 0.0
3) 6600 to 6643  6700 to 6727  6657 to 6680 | 0.4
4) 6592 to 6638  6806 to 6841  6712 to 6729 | -0.1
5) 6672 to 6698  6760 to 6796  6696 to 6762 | -0.5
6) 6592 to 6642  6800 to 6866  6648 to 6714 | -0.5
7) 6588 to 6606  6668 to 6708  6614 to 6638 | -1.3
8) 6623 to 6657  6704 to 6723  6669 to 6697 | 0.5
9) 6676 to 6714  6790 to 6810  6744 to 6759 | 0.3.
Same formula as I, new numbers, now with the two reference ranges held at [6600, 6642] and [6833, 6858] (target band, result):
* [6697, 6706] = -0.01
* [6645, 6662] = 0.01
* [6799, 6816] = 0.02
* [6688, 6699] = 0.01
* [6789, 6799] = -0.02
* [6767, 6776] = 0.02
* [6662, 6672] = 0.02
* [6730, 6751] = 0.01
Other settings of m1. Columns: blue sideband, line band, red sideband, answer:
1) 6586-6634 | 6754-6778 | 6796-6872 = -0.1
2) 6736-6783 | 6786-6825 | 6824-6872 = -0.1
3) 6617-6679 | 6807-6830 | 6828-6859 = 0.0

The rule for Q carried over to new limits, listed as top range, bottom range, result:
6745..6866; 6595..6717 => 1.00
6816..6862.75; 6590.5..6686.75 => 1.02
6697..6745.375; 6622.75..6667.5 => 1.01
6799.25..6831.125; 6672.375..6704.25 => 1.00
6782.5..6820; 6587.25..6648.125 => 1.01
